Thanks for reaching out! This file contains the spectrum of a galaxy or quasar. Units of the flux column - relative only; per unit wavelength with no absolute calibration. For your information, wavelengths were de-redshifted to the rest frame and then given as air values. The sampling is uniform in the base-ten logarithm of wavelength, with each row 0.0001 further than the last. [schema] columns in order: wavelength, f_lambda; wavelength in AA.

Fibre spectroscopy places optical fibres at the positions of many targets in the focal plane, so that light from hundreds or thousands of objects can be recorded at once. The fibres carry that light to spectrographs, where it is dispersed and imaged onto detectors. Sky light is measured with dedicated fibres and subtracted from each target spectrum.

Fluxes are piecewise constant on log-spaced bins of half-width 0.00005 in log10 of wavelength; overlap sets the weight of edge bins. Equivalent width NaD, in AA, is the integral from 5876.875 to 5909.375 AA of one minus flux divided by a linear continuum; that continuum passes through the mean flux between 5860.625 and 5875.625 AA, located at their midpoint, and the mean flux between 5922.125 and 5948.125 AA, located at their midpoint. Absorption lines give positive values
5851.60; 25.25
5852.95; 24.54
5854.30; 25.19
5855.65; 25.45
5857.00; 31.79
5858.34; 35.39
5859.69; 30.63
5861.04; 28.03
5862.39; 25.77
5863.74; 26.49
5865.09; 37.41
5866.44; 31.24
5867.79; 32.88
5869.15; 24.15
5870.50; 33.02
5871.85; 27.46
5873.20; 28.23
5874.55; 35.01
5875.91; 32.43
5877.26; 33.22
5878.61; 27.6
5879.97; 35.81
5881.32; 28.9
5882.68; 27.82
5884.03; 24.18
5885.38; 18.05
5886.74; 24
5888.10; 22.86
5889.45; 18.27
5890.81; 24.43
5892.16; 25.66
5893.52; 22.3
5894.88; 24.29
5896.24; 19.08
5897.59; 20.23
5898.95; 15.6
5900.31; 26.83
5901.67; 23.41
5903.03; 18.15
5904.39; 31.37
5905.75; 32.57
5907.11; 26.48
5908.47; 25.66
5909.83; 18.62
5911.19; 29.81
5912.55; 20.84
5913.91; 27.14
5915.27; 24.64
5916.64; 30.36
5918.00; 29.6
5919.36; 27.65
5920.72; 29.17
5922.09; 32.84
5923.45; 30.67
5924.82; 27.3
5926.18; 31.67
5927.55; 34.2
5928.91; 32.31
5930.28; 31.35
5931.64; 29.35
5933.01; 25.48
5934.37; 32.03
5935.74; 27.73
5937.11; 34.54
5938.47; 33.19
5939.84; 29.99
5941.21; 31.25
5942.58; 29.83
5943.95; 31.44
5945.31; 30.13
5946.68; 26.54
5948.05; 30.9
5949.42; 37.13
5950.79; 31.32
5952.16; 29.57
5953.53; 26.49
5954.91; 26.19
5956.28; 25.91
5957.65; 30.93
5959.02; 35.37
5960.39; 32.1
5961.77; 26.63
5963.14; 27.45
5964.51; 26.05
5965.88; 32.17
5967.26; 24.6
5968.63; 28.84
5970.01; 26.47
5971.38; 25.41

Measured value 5.9 AA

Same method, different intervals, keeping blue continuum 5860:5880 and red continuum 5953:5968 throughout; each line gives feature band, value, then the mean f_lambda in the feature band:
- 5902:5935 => 1.3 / 28.3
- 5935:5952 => -1.3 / 31.1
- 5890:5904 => 3.6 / 22.2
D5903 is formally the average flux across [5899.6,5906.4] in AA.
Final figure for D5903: 26.4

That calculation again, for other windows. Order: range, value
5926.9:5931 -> 32.6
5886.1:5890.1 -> 21.7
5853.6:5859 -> 29.4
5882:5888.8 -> 23.4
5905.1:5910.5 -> 25.8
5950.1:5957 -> 27.9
